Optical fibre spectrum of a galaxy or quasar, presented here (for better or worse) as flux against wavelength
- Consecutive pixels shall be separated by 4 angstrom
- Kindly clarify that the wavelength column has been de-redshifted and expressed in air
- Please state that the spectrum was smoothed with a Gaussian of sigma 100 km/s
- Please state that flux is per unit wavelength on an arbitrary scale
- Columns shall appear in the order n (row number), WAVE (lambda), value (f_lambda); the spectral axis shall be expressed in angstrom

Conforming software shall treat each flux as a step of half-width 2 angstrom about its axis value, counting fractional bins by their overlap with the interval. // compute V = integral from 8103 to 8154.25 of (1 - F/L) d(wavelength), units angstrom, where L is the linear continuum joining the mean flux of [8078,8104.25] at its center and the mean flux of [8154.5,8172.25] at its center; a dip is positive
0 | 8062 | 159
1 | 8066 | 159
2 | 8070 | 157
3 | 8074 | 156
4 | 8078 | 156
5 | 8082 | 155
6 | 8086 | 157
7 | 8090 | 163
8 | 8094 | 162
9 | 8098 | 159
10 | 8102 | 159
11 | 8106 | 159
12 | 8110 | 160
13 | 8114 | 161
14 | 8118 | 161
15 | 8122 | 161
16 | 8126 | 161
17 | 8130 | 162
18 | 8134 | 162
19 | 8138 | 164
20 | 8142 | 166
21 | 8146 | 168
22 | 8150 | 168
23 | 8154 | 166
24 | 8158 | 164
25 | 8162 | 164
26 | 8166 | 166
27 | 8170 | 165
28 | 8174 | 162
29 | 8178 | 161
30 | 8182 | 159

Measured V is -0.3 angstrom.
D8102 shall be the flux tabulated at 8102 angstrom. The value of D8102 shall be 159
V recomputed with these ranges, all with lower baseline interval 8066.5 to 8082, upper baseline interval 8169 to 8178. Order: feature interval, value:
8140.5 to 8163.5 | -0.66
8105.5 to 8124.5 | -0.18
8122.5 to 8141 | -0.26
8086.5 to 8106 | -0.30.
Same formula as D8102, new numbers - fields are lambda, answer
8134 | 162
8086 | 157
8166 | 166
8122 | 161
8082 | 155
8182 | 159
